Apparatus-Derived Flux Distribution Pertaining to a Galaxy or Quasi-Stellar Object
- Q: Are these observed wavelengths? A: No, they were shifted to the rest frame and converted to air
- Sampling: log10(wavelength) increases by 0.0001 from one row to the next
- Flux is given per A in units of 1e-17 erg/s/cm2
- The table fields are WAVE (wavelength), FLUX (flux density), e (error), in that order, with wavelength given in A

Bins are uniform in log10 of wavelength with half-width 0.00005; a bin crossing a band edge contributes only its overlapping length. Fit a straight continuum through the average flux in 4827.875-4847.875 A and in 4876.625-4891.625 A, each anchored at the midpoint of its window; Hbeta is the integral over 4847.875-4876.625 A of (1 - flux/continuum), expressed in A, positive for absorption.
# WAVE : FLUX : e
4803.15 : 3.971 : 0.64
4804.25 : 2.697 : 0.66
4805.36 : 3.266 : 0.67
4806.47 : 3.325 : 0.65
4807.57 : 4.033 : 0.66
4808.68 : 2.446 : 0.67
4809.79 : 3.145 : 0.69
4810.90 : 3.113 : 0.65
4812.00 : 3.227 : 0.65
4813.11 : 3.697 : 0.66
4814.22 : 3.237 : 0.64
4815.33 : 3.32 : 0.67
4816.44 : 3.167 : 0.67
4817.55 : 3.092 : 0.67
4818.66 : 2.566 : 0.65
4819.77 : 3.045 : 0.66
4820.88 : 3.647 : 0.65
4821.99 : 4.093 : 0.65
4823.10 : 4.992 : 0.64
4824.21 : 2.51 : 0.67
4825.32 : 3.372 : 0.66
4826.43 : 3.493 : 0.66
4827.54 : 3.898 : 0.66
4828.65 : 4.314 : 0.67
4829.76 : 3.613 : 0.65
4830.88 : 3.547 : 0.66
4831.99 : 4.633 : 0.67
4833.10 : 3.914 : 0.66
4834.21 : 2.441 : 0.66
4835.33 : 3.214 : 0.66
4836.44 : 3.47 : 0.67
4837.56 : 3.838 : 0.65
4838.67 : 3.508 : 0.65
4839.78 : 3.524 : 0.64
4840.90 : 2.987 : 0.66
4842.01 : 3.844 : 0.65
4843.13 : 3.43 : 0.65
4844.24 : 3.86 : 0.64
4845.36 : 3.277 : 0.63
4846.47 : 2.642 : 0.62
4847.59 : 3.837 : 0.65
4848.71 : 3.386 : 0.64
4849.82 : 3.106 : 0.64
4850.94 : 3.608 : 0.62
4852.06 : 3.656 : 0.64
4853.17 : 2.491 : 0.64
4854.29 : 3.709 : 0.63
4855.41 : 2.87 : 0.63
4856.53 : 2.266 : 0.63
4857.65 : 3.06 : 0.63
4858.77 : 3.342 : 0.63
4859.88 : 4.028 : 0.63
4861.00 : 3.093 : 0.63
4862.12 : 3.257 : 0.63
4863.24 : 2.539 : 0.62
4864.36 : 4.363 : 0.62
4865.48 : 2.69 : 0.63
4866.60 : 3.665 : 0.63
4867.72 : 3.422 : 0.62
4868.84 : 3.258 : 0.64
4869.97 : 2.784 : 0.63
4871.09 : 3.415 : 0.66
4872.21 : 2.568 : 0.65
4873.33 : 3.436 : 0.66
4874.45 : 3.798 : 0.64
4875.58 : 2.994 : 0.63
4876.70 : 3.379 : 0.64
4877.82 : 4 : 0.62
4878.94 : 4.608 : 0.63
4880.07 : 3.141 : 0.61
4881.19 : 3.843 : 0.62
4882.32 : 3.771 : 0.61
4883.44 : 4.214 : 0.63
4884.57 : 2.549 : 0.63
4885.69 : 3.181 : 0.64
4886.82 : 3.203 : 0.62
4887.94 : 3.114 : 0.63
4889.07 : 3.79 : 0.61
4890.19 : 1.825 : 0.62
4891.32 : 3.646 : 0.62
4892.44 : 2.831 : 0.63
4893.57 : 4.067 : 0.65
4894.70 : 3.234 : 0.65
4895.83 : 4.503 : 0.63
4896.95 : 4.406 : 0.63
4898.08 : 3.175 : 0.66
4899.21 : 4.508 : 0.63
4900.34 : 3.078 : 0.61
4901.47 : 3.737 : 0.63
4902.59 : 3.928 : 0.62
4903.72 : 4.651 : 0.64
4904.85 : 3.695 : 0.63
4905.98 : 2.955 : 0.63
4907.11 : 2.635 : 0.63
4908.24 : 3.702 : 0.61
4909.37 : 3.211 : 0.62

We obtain 2.1 A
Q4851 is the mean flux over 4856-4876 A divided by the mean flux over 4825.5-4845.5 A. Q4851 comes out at 0.89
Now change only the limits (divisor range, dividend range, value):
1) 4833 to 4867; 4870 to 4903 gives 1.06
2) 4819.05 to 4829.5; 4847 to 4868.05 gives 0.89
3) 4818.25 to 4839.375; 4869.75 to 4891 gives 0.94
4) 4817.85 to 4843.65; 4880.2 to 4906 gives 1.00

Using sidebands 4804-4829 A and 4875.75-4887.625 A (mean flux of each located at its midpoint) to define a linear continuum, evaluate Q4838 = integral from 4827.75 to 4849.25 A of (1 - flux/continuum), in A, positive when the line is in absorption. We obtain -0.67 A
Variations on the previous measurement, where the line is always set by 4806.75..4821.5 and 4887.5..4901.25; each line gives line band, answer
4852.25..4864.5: 0.83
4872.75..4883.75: -0.77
